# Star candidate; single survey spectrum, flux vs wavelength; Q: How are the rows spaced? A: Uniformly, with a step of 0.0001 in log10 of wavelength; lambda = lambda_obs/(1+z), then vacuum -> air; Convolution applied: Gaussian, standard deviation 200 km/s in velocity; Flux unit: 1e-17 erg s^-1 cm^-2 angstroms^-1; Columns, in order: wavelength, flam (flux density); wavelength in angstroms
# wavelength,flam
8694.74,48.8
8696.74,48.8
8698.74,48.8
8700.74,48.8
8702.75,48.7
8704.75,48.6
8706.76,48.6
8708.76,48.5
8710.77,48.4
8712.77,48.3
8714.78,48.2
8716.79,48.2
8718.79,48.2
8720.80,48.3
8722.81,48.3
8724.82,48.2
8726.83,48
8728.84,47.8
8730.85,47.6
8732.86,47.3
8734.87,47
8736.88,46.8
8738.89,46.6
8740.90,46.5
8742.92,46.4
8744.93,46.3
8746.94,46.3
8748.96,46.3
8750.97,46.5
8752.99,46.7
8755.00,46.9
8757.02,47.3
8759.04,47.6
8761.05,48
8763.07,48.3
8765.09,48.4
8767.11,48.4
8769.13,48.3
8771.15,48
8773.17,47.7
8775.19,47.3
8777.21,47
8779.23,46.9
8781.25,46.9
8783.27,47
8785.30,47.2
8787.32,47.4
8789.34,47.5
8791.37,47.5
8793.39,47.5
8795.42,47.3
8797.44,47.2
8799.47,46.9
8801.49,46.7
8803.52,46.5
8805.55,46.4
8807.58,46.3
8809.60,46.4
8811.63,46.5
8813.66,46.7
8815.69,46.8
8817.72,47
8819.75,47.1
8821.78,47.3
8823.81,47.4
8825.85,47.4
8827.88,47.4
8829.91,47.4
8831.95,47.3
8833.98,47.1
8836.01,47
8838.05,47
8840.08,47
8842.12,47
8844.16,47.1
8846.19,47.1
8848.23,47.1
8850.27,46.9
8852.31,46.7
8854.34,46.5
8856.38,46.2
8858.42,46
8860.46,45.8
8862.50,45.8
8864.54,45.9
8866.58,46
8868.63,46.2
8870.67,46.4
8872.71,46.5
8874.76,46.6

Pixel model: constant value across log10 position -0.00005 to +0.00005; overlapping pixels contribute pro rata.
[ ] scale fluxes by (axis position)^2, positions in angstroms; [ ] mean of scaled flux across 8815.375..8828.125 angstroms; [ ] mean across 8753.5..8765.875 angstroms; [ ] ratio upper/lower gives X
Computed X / 1.0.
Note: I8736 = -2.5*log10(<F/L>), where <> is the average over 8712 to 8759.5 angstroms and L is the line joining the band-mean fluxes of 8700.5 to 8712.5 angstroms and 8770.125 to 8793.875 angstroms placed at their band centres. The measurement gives 0.02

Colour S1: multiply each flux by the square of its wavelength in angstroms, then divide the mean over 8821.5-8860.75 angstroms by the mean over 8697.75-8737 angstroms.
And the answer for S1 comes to 1.00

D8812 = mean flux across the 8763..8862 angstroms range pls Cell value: 47.1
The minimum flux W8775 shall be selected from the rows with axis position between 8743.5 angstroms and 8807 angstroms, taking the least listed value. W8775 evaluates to 46.3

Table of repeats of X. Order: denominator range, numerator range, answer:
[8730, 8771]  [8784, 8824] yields 1.01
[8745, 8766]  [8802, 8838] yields 1.01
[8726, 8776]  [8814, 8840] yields 1.01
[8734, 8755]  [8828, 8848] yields 1.03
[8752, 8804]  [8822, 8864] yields 1.00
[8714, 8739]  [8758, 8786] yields 1.01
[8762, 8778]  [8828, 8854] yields 1.00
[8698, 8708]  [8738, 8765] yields 0.97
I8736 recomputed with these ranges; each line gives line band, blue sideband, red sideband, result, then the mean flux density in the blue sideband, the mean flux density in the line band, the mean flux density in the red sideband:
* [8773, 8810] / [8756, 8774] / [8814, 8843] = 0.014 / 48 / 47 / 47.1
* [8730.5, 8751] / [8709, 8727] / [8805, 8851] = 0.030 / 48.2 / 46.7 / 47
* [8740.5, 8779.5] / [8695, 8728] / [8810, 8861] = 0.013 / 48.4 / 47.3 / 46.9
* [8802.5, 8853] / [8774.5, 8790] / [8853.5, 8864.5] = -0.011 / 47.2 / 47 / 46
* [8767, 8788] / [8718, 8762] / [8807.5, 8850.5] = -0.007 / 47.2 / 47.4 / 47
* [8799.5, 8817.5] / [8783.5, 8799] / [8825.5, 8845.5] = 0.016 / 47.3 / 46.6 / 47.2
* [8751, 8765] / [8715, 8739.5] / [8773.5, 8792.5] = 0.000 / 47.7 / 47.4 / 47.2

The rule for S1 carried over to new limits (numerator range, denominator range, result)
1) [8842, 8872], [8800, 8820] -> 1.01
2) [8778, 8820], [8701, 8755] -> 1.00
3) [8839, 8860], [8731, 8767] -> 1.02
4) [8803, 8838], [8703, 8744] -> 1.00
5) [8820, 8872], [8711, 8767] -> 1.01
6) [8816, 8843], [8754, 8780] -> 1.00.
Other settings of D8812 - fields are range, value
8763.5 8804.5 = 47.4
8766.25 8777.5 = 47.8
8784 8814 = 46.9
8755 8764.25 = 47.7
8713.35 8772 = 47.5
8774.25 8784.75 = 47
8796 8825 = 46.8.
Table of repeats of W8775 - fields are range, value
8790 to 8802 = 46.7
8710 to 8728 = 48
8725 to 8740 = 46.6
